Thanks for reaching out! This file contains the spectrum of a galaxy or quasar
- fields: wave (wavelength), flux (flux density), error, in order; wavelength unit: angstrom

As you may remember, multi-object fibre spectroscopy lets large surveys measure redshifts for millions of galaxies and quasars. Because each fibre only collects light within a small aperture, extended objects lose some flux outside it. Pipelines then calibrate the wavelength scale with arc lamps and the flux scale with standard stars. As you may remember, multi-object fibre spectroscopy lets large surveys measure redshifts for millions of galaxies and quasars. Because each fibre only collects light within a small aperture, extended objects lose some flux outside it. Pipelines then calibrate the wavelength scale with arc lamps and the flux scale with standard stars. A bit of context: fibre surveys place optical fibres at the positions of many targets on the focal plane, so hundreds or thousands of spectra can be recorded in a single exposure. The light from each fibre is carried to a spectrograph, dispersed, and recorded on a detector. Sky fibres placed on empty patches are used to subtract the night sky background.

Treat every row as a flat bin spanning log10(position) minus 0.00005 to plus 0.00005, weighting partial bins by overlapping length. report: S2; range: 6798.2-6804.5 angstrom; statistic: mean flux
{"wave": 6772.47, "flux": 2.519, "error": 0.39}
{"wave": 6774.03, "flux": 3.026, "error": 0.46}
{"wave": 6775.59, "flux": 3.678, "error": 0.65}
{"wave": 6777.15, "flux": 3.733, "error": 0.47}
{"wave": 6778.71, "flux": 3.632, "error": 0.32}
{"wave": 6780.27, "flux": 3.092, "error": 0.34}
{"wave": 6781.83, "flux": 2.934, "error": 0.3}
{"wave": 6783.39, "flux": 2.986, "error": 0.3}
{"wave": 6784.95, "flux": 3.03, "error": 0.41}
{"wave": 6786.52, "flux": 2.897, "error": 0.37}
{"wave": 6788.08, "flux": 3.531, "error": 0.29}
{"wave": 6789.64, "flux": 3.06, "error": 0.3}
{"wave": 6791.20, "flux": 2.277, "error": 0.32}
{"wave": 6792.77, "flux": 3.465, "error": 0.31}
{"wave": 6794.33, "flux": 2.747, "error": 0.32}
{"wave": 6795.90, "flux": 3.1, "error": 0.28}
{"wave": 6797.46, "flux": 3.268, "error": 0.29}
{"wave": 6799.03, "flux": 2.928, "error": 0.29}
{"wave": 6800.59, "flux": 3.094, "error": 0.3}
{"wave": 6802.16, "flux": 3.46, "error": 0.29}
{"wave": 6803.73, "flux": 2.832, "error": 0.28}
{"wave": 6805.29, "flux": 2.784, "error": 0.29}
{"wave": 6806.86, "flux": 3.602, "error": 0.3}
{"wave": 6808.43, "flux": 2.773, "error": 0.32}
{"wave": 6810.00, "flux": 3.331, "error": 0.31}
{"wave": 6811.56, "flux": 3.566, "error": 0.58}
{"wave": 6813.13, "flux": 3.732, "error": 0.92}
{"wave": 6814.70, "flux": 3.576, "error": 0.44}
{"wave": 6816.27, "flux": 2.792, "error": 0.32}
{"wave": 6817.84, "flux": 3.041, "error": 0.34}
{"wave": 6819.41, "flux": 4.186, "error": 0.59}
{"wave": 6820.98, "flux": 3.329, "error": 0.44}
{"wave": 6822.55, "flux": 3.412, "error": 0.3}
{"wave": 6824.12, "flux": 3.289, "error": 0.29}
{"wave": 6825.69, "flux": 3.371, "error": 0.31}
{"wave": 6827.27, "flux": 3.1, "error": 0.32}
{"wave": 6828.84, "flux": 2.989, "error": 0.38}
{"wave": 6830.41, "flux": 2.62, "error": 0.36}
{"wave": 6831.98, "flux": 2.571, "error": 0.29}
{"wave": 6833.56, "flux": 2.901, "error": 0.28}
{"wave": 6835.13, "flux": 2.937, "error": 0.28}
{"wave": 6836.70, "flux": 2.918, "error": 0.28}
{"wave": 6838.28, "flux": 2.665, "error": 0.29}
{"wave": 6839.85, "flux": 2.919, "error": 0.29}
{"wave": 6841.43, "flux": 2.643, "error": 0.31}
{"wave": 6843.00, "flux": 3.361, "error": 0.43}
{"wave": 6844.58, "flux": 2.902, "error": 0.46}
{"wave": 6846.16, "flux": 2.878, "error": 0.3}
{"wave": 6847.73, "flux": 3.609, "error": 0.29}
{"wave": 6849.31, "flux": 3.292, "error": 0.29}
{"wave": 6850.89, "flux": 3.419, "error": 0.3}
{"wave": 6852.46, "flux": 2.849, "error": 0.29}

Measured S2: 3.08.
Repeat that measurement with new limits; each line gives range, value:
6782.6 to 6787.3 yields 2.97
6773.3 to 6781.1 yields 3.43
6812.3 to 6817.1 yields 3.36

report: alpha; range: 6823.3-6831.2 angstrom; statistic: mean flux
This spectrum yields 3.08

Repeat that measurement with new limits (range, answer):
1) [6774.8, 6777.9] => 3.7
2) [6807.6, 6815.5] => 3.4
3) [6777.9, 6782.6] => 3.23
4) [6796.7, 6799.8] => 3.09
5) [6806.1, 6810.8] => 3.24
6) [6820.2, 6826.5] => 3.35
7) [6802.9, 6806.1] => 2.82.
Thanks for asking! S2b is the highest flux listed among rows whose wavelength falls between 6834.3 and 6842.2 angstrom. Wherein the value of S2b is 2.937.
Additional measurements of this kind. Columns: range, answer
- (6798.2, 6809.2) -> 3.602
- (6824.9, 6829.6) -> 3.371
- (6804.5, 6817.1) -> 3.732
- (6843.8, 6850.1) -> 3.609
